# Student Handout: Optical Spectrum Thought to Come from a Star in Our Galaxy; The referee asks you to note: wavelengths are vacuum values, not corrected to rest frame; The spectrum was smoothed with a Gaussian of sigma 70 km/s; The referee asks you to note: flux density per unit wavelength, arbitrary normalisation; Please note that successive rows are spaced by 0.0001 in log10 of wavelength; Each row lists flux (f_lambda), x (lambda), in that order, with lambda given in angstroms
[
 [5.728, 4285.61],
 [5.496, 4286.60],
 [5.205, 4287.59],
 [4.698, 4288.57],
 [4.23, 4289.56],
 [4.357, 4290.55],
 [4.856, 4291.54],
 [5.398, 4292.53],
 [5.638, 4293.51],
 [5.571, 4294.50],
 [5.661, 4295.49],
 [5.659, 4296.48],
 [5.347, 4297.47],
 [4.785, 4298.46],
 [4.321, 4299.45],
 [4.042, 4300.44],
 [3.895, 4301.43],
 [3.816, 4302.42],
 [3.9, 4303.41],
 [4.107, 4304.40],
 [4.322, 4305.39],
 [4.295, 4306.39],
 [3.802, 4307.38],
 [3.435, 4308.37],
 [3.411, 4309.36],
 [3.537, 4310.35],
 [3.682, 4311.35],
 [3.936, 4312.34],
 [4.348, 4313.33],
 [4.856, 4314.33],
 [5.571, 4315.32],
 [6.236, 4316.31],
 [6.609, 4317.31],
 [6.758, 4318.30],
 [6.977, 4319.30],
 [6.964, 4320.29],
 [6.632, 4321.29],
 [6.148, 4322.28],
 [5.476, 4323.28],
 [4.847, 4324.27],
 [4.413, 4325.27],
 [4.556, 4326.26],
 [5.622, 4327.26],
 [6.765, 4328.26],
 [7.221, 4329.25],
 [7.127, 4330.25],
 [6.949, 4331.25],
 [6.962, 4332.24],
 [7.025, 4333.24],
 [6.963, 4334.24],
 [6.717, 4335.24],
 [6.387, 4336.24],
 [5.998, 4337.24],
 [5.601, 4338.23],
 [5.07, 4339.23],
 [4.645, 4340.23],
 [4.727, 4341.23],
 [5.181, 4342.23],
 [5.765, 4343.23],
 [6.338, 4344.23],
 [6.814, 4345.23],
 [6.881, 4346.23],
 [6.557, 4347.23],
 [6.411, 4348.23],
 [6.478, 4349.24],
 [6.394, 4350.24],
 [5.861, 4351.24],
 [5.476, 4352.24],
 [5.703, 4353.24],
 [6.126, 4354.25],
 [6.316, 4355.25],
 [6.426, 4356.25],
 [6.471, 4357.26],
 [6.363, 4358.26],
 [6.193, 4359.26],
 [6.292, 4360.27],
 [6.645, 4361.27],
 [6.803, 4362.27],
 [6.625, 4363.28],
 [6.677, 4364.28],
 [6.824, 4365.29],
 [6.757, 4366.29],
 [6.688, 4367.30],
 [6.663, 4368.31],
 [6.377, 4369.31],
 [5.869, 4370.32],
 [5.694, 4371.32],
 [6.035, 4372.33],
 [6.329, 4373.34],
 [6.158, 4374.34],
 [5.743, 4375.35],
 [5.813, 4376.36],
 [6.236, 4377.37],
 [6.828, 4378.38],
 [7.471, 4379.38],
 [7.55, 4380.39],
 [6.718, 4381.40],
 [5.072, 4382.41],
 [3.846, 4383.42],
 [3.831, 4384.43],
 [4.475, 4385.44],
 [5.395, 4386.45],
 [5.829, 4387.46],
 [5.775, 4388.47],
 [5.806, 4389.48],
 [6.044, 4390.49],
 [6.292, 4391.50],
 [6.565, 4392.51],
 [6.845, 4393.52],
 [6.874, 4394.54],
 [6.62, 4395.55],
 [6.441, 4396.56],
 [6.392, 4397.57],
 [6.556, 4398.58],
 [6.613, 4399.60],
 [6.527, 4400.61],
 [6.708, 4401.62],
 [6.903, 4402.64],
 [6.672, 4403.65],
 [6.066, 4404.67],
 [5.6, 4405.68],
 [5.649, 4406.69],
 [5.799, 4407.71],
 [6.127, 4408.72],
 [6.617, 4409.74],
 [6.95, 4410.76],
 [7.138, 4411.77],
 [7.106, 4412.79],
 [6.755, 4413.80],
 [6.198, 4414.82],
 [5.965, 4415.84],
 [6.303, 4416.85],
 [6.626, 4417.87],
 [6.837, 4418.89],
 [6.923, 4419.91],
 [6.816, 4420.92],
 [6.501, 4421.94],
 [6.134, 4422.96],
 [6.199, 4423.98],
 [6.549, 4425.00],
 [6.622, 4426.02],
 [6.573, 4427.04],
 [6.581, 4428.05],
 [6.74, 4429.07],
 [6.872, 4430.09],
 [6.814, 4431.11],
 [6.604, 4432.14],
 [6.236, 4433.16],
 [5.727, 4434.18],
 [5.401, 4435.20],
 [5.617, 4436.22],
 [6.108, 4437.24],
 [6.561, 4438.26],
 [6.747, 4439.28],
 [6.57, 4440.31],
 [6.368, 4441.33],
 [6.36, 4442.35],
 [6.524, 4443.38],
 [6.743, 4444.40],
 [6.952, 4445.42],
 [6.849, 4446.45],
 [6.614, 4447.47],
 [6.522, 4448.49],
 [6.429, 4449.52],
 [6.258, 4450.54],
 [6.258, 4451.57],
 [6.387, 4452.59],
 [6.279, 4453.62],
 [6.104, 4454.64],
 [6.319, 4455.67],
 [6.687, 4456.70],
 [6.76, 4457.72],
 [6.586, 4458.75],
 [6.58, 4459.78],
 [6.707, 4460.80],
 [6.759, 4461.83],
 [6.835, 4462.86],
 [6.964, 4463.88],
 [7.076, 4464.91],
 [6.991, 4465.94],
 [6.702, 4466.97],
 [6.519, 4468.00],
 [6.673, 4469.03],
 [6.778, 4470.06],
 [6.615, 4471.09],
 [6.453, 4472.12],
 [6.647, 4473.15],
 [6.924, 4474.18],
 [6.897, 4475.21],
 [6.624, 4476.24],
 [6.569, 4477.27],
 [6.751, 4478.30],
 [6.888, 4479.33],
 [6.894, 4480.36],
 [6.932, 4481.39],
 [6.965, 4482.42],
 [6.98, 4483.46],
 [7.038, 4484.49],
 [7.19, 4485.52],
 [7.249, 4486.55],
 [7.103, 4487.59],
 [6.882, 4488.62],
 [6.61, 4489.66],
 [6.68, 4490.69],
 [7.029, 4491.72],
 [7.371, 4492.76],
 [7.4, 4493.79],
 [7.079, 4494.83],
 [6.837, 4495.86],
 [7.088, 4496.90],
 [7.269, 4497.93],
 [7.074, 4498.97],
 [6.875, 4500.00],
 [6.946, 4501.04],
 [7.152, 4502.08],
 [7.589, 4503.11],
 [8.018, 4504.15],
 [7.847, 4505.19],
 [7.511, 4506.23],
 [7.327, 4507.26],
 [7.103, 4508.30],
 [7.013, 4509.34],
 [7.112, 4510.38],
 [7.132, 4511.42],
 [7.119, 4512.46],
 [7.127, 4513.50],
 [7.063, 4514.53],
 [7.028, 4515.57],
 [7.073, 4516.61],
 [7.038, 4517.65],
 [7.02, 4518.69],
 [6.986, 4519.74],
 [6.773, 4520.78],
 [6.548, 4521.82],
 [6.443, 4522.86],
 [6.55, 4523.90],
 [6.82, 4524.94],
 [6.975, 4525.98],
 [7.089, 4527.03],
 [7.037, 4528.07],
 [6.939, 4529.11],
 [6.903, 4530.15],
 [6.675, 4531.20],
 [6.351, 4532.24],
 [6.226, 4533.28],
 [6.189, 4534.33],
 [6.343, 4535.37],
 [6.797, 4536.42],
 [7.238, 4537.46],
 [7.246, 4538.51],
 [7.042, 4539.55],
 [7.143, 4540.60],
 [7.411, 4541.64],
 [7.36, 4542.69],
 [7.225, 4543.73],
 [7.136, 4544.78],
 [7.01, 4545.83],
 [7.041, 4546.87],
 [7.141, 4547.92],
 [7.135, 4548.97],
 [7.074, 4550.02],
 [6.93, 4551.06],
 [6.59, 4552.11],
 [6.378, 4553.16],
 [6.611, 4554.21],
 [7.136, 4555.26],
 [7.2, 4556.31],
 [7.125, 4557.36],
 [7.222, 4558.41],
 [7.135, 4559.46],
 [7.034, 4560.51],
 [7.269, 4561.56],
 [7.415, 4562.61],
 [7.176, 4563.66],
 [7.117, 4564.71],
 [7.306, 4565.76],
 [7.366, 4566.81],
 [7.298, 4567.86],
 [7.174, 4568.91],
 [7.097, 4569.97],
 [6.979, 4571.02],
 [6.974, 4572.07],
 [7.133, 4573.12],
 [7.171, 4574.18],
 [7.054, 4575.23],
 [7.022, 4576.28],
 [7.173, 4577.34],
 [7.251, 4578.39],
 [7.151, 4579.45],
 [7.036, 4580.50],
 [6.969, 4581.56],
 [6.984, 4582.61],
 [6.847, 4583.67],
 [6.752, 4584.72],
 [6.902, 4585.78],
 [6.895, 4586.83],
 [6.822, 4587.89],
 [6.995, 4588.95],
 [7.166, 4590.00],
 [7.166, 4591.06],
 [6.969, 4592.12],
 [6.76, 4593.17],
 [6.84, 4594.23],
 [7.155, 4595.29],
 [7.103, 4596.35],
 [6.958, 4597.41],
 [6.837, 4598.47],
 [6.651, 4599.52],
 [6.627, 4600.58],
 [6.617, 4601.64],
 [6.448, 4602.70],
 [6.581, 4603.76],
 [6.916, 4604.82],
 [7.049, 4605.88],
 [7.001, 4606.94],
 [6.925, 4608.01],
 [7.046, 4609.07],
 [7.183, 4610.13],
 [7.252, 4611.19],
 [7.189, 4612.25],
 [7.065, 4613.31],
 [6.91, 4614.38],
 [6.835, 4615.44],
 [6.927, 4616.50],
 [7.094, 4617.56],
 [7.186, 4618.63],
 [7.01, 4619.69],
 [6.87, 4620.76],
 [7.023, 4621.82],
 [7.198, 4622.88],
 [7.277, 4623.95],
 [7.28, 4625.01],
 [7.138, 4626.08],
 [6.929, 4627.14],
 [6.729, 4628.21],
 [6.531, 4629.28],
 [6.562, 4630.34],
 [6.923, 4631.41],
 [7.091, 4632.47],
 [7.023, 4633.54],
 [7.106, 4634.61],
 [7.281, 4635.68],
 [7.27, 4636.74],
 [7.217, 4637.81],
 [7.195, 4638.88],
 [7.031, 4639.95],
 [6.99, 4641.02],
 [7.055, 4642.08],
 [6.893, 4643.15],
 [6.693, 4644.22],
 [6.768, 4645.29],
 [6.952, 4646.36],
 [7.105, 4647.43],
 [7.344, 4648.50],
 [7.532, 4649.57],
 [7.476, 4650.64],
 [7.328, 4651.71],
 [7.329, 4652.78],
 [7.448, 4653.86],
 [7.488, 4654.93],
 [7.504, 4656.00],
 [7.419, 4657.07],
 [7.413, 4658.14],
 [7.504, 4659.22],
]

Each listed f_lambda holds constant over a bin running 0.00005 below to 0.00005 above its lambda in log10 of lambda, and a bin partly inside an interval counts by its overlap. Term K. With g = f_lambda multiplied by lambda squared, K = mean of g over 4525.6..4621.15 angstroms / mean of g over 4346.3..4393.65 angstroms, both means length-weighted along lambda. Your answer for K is 1.2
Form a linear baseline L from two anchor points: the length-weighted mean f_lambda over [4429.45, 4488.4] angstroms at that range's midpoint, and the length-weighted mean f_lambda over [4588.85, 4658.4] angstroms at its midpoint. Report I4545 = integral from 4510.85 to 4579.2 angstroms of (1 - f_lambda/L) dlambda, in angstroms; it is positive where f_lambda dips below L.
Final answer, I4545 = -1.5 angstroms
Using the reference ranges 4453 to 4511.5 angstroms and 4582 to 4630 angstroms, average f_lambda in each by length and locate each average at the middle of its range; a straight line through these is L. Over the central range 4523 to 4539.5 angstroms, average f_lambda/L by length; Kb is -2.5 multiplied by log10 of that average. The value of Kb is 0.03 mag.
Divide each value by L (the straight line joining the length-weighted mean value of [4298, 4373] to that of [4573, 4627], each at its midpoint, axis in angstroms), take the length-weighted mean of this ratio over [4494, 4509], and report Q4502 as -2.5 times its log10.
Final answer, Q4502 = -0.12 mag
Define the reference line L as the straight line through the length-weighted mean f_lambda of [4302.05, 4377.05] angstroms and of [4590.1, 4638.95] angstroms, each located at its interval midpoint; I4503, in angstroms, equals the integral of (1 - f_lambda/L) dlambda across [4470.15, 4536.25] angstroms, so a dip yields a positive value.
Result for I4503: -4.5 angstroms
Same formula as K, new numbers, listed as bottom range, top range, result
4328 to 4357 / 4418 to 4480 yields 1.11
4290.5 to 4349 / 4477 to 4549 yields 1.41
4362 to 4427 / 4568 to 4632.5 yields 1.21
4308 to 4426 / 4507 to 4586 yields 1.24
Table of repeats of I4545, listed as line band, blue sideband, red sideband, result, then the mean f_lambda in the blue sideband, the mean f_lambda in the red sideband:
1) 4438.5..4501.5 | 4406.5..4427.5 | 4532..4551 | -0.6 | 6.5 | 6.96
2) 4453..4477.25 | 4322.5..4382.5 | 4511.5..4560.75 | -0.1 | 6.22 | 6.93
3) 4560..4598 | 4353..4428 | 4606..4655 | -0.9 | 6.31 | 7.08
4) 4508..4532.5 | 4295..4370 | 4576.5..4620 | -1.2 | 5.71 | 6.96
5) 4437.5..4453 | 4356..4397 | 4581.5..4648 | -0.3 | 6.19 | 6.97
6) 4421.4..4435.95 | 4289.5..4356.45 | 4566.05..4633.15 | -0.8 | 5.49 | 6.99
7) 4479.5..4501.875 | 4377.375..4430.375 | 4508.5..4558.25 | -1.0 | 6.32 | 6.93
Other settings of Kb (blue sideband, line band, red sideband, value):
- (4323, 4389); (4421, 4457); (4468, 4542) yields 0.025 mag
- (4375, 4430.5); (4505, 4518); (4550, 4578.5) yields -0.054 mag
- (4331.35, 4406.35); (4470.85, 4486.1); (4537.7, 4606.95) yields -0.031 mag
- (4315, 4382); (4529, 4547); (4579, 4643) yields -0.020 mag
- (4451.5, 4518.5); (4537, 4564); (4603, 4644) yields -0.019 mag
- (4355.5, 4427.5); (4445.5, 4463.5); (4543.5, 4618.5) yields 0.001 mag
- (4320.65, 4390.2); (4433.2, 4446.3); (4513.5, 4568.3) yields 0.030 mag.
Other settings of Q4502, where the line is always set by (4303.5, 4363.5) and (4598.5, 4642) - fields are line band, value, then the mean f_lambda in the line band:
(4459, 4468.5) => -0.08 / 6.79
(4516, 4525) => -0.04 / 6.81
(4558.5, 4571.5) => -0.07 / 7.2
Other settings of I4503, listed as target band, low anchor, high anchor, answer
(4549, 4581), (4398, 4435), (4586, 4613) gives -1.1 angstroms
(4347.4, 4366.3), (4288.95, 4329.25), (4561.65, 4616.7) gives -3.6 angstroms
